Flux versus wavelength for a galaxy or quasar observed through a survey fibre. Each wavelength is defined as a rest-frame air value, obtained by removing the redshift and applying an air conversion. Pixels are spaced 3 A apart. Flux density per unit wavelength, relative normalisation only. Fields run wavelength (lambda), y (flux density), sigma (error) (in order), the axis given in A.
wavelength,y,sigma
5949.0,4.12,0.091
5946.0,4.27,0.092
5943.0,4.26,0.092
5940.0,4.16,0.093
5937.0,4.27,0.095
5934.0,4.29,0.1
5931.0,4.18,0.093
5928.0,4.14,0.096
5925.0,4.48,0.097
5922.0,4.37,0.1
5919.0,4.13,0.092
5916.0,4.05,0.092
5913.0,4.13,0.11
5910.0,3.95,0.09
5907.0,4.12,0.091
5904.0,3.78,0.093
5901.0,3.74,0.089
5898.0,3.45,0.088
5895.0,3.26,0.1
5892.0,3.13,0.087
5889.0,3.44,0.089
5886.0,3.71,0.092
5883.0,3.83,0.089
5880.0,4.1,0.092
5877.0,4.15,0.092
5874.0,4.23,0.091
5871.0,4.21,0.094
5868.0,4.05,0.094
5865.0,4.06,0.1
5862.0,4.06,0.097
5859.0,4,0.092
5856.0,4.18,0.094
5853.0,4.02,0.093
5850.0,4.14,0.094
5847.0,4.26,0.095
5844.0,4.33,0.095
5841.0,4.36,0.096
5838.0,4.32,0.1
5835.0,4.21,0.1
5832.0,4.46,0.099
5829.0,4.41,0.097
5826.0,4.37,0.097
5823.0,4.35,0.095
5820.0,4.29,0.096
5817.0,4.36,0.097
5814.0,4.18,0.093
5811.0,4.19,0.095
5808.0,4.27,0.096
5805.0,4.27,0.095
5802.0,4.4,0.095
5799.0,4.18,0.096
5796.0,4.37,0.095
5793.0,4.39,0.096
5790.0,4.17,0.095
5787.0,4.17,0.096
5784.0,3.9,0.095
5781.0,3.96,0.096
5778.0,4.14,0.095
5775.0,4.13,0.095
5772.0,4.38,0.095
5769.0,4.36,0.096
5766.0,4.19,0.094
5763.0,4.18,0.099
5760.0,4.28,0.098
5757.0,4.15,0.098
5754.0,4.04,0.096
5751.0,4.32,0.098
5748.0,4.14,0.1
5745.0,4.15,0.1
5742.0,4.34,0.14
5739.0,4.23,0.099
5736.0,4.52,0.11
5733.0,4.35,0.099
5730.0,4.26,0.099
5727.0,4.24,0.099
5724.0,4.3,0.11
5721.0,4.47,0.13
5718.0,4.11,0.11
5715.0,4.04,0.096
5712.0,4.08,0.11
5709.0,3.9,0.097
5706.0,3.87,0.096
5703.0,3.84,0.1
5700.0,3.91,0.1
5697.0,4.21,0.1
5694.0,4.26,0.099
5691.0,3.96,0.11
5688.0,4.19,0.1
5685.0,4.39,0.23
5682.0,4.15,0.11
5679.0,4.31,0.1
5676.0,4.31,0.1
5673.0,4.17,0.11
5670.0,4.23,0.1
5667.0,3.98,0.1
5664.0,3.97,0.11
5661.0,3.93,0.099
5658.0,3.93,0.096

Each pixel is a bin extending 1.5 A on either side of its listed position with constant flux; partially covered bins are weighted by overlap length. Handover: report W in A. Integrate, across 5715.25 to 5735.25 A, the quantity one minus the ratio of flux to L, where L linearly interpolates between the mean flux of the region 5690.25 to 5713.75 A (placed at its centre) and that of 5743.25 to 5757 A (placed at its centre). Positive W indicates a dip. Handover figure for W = -1.0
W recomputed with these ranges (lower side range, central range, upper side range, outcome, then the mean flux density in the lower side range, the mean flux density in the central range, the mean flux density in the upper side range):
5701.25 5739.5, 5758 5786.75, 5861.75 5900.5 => -0.8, 4.17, 4.17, 3.81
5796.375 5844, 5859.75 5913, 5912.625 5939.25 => 5.1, 4.31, 3.85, 4.23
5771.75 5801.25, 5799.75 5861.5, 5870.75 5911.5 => -3.9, 4.18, 4.26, 3.78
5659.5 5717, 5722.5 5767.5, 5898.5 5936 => -1.7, 4.09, 4.25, 4.1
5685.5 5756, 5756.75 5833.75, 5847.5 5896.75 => -4.0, 4.17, 4.25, 3.92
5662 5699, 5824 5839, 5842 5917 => -1.4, 4.17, 4.35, 3.94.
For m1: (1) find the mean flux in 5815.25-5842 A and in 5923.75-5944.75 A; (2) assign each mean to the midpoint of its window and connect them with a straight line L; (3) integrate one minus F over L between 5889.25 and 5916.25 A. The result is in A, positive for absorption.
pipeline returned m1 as 3.6 A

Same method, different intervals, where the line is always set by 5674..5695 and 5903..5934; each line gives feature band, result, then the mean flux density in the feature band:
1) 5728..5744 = -0.5 A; 4.33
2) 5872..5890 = 1.0 A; 3.93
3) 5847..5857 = 0.1 A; 4.13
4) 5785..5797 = -0.2 A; 4.26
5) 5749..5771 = -0.1 A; 4.22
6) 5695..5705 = 0.5 A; 3.99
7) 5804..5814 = -0.1 A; 4.23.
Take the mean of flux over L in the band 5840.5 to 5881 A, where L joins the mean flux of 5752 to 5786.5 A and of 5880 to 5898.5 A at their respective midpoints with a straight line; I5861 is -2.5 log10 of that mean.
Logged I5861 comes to -0.13 mag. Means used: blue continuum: 4.16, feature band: 4.15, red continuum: 3.52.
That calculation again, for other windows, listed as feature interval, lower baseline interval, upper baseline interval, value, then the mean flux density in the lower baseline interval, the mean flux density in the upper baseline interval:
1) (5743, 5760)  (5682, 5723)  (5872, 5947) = -0.027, 4.1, 3.98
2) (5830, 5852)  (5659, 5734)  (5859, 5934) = -0.075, 4.13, 3.96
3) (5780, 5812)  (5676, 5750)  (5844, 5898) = -0.043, 4.18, 3.93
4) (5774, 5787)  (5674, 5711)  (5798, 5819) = 0.048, 4.11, 4.27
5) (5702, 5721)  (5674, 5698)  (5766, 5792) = 0.050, 4.22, 4.16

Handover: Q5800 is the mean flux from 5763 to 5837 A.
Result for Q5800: 4.25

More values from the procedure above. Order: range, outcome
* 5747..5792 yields 4.17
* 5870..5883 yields 4.13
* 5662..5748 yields 4.17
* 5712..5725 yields 4.21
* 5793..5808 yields 4.31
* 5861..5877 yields 4.13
